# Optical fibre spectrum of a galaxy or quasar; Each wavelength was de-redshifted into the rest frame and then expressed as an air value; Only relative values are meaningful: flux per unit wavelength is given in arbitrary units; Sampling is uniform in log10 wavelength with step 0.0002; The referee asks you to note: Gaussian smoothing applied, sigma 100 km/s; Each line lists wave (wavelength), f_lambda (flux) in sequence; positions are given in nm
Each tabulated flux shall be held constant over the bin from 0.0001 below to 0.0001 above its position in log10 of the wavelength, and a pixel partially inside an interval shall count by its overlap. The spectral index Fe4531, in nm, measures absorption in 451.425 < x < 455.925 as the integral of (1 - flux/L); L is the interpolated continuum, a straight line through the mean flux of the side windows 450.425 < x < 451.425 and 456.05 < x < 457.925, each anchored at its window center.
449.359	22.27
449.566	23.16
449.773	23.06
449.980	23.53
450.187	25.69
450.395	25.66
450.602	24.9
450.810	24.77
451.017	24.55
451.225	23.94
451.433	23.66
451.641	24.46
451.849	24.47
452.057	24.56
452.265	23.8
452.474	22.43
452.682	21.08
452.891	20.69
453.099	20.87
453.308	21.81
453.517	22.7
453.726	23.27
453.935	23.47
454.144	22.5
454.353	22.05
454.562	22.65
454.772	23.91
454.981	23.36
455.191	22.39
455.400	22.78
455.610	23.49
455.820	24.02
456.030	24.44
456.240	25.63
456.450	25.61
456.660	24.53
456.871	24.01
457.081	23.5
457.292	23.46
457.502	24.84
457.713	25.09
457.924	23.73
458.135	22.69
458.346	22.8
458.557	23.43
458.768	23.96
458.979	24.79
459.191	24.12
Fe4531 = 0.30 nm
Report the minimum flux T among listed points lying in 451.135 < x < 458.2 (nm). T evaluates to 20.69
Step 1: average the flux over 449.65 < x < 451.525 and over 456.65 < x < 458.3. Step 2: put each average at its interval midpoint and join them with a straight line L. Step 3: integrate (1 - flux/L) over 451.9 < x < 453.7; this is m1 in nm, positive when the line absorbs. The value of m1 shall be 0.14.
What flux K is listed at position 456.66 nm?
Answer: 24.53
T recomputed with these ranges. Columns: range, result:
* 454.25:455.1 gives 22.05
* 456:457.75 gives 23.46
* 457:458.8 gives 22.69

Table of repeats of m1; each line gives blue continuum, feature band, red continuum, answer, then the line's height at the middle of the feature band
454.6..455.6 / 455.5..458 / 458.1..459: -0.11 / 23.3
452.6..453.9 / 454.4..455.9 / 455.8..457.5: 0.01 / 23.3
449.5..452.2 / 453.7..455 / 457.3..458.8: 0.06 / 24.1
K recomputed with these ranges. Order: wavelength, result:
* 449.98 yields 23.53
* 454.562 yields 22.65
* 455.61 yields 23.49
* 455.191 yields 22.39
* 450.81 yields 24.77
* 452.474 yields 22.43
